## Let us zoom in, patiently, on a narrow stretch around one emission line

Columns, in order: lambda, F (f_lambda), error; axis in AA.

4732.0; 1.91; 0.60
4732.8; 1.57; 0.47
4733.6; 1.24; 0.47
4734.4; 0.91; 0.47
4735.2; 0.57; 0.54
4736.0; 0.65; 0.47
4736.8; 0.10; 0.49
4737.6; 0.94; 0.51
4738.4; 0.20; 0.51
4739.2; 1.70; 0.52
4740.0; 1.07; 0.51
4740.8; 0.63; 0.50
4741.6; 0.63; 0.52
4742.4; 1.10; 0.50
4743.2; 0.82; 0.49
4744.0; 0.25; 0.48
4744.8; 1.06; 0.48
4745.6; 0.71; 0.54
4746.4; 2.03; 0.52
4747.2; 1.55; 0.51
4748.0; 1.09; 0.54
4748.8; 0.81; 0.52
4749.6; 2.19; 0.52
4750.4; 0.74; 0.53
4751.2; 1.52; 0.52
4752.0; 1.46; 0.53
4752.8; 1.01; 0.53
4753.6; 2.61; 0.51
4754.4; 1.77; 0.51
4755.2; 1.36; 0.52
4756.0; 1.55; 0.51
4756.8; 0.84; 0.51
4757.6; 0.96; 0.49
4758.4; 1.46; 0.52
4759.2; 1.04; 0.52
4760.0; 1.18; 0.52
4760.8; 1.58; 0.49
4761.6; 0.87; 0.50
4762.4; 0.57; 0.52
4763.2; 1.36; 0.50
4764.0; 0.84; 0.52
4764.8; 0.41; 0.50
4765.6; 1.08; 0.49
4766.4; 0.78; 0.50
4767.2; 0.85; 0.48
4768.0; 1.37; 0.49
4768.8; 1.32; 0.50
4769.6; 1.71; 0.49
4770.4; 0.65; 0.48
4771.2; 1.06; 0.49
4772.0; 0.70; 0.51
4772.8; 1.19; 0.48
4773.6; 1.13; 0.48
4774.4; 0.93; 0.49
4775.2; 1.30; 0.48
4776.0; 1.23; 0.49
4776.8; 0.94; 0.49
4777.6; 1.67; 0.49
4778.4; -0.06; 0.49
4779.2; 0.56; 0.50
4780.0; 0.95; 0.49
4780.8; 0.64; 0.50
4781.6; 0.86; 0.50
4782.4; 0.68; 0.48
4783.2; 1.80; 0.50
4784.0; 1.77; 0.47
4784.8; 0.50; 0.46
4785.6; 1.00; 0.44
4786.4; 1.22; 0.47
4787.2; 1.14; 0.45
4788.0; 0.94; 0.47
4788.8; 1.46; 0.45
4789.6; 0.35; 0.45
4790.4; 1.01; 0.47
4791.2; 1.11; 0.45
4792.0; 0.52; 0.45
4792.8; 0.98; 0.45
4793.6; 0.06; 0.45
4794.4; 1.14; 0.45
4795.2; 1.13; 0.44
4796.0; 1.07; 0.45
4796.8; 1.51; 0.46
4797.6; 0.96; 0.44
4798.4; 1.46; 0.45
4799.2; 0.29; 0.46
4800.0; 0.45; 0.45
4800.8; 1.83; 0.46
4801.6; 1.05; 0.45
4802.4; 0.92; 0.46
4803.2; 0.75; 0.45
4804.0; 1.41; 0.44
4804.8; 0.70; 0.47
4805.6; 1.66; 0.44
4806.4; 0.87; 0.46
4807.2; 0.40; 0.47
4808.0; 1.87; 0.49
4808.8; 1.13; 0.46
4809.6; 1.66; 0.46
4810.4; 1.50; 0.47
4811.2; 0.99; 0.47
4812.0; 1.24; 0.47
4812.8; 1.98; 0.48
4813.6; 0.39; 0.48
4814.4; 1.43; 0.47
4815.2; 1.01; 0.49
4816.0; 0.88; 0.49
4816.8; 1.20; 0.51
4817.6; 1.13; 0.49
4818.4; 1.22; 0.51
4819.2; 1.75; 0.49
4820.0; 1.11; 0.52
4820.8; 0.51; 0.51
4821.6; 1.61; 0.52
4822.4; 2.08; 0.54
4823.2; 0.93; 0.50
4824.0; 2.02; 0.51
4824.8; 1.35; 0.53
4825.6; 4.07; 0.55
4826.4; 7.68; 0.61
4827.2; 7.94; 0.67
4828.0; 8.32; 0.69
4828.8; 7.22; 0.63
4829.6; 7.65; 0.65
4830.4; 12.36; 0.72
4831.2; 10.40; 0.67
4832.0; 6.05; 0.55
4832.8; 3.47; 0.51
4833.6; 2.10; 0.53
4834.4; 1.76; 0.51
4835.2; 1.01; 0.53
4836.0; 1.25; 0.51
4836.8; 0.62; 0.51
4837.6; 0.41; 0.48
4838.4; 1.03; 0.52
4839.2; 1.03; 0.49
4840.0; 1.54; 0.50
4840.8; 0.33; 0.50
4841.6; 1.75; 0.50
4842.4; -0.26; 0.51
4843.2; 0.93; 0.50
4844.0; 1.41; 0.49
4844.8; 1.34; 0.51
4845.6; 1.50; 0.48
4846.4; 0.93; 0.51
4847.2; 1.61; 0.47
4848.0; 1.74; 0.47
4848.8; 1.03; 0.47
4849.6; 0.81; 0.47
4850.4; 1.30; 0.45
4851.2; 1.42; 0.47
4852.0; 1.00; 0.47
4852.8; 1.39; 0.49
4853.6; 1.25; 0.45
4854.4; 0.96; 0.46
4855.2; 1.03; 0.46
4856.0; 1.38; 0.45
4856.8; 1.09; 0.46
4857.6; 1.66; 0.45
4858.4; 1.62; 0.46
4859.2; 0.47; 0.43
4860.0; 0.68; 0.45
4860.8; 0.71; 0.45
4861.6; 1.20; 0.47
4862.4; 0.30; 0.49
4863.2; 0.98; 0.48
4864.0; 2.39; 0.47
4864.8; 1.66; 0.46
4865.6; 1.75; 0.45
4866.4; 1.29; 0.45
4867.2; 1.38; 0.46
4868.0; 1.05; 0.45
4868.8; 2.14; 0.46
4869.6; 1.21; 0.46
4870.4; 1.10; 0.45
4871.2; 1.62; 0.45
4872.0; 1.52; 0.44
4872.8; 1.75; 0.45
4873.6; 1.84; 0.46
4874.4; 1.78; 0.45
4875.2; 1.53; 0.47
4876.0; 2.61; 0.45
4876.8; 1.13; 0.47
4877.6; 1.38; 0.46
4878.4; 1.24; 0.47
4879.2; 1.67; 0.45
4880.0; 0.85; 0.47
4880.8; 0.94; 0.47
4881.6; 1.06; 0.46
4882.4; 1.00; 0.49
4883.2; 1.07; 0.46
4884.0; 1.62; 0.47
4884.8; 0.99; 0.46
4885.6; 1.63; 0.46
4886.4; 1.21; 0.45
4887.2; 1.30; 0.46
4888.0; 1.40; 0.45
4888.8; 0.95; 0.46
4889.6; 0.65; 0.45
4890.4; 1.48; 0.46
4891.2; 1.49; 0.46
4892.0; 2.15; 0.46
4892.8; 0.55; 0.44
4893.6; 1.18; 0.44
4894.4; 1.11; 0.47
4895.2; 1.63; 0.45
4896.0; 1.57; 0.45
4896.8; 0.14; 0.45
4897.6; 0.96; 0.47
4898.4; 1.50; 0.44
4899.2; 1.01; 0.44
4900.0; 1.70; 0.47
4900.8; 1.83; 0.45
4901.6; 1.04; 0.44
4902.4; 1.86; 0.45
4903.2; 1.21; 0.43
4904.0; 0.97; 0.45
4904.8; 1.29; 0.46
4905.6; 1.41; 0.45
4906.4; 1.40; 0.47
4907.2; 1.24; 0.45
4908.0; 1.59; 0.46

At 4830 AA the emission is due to [O II] 3727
